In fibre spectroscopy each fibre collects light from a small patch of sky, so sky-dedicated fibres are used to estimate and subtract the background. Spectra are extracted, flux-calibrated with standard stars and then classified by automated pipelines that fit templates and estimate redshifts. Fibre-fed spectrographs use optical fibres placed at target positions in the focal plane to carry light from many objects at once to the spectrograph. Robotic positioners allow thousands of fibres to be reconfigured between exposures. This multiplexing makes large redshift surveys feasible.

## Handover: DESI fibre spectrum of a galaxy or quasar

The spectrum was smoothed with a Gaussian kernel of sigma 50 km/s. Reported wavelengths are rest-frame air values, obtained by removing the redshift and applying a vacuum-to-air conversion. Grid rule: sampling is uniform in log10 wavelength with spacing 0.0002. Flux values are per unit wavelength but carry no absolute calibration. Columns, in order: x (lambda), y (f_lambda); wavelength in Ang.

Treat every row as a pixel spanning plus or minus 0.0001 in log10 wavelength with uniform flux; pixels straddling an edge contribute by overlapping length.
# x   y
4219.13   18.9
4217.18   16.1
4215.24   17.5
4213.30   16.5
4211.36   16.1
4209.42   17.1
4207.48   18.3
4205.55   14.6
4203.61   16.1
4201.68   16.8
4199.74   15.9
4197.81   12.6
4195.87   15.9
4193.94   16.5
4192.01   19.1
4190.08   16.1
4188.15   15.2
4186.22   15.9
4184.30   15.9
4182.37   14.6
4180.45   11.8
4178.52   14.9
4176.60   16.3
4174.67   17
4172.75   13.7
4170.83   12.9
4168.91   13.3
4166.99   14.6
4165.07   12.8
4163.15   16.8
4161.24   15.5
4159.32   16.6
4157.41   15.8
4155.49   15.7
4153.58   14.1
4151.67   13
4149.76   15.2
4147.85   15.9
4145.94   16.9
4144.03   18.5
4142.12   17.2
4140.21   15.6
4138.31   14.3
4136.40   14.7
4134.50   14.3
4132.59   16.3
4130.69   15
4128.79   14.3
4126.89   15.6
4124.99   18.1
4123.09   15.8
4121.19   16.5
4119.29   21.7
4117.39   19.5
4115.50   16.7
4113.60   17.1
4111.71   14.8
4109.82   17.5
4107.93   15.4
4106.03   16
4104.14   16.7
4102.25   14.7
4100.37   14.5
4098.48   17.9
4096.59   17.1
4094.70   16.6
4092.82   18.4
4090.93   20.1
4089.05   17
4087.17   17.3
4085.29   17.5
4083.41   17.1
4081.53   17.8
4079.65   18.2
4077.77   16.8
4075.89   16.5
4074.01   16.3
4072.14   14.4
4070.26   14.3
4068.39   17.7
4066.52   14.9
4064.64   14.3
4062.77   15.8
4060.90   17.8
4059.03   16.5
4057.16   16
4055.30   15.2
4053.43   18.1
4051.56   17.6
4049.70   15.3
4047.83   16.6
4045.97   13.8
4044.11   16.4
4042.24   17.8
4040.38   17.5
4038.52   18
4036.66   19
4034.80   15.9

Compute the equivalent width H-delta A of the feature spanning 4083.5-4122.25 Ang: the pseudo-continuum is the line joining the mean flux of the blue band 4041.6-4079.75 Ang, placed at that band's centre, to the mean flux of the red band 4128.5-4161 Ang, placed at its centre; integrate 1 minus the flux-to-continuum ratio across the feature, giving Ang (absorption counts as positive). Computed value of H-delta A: -3.22 Ang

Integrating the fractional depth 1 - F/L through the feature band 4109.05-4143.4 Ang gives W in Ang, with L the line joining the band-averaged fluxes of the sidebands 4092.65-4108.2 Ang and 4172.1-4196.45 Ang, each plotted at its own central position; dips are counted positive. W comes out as -0.6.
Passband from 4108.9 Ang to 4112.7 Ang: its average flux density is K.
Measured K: 16.2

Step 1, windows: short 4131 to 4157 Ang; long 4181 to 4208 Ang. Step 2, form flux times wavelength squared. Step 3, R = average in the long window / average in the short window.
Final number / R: 1.05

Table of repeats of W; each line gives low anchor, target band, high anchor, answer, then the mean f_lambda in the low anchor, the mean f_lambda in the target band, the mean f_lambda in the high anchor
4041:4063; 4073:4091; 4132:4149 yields -1.2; 16.4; 17.3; 15.9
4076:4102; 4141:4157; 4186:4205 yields 0.7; 17.3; 15.8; 16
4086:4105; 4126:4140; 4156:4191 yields 1.0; 17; 15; 15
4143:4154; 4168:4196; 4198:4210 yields 1.3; 15.7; 15.3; 16.2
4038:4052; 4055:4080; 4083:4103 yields 1.2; 16.5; 16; 17.1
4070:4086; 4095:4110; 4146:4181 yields -0.1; 16.6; 16.2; 14.9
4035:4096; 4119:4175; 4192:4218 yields 3.3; 16.8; 15.5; 16.3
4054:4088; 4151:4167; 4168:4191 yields 0.1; 16.4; 15.1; 14.8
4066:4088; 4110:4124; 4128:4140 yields -1.9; 16.6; 17.5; 14.9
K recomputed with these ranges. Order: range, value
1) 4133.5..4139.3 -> 14.5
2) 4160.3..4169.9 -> 14.6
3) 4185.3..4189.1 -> 15.5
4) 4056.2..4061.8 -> 16.8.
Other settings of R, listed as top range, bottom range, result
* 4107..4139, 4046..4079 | 1.05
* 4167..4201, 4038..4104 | 0.96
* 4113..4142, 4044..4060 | 1.05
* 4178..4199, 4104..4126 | 0.93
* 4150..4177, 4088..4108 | 0.91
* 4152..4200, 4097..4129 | 0.93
